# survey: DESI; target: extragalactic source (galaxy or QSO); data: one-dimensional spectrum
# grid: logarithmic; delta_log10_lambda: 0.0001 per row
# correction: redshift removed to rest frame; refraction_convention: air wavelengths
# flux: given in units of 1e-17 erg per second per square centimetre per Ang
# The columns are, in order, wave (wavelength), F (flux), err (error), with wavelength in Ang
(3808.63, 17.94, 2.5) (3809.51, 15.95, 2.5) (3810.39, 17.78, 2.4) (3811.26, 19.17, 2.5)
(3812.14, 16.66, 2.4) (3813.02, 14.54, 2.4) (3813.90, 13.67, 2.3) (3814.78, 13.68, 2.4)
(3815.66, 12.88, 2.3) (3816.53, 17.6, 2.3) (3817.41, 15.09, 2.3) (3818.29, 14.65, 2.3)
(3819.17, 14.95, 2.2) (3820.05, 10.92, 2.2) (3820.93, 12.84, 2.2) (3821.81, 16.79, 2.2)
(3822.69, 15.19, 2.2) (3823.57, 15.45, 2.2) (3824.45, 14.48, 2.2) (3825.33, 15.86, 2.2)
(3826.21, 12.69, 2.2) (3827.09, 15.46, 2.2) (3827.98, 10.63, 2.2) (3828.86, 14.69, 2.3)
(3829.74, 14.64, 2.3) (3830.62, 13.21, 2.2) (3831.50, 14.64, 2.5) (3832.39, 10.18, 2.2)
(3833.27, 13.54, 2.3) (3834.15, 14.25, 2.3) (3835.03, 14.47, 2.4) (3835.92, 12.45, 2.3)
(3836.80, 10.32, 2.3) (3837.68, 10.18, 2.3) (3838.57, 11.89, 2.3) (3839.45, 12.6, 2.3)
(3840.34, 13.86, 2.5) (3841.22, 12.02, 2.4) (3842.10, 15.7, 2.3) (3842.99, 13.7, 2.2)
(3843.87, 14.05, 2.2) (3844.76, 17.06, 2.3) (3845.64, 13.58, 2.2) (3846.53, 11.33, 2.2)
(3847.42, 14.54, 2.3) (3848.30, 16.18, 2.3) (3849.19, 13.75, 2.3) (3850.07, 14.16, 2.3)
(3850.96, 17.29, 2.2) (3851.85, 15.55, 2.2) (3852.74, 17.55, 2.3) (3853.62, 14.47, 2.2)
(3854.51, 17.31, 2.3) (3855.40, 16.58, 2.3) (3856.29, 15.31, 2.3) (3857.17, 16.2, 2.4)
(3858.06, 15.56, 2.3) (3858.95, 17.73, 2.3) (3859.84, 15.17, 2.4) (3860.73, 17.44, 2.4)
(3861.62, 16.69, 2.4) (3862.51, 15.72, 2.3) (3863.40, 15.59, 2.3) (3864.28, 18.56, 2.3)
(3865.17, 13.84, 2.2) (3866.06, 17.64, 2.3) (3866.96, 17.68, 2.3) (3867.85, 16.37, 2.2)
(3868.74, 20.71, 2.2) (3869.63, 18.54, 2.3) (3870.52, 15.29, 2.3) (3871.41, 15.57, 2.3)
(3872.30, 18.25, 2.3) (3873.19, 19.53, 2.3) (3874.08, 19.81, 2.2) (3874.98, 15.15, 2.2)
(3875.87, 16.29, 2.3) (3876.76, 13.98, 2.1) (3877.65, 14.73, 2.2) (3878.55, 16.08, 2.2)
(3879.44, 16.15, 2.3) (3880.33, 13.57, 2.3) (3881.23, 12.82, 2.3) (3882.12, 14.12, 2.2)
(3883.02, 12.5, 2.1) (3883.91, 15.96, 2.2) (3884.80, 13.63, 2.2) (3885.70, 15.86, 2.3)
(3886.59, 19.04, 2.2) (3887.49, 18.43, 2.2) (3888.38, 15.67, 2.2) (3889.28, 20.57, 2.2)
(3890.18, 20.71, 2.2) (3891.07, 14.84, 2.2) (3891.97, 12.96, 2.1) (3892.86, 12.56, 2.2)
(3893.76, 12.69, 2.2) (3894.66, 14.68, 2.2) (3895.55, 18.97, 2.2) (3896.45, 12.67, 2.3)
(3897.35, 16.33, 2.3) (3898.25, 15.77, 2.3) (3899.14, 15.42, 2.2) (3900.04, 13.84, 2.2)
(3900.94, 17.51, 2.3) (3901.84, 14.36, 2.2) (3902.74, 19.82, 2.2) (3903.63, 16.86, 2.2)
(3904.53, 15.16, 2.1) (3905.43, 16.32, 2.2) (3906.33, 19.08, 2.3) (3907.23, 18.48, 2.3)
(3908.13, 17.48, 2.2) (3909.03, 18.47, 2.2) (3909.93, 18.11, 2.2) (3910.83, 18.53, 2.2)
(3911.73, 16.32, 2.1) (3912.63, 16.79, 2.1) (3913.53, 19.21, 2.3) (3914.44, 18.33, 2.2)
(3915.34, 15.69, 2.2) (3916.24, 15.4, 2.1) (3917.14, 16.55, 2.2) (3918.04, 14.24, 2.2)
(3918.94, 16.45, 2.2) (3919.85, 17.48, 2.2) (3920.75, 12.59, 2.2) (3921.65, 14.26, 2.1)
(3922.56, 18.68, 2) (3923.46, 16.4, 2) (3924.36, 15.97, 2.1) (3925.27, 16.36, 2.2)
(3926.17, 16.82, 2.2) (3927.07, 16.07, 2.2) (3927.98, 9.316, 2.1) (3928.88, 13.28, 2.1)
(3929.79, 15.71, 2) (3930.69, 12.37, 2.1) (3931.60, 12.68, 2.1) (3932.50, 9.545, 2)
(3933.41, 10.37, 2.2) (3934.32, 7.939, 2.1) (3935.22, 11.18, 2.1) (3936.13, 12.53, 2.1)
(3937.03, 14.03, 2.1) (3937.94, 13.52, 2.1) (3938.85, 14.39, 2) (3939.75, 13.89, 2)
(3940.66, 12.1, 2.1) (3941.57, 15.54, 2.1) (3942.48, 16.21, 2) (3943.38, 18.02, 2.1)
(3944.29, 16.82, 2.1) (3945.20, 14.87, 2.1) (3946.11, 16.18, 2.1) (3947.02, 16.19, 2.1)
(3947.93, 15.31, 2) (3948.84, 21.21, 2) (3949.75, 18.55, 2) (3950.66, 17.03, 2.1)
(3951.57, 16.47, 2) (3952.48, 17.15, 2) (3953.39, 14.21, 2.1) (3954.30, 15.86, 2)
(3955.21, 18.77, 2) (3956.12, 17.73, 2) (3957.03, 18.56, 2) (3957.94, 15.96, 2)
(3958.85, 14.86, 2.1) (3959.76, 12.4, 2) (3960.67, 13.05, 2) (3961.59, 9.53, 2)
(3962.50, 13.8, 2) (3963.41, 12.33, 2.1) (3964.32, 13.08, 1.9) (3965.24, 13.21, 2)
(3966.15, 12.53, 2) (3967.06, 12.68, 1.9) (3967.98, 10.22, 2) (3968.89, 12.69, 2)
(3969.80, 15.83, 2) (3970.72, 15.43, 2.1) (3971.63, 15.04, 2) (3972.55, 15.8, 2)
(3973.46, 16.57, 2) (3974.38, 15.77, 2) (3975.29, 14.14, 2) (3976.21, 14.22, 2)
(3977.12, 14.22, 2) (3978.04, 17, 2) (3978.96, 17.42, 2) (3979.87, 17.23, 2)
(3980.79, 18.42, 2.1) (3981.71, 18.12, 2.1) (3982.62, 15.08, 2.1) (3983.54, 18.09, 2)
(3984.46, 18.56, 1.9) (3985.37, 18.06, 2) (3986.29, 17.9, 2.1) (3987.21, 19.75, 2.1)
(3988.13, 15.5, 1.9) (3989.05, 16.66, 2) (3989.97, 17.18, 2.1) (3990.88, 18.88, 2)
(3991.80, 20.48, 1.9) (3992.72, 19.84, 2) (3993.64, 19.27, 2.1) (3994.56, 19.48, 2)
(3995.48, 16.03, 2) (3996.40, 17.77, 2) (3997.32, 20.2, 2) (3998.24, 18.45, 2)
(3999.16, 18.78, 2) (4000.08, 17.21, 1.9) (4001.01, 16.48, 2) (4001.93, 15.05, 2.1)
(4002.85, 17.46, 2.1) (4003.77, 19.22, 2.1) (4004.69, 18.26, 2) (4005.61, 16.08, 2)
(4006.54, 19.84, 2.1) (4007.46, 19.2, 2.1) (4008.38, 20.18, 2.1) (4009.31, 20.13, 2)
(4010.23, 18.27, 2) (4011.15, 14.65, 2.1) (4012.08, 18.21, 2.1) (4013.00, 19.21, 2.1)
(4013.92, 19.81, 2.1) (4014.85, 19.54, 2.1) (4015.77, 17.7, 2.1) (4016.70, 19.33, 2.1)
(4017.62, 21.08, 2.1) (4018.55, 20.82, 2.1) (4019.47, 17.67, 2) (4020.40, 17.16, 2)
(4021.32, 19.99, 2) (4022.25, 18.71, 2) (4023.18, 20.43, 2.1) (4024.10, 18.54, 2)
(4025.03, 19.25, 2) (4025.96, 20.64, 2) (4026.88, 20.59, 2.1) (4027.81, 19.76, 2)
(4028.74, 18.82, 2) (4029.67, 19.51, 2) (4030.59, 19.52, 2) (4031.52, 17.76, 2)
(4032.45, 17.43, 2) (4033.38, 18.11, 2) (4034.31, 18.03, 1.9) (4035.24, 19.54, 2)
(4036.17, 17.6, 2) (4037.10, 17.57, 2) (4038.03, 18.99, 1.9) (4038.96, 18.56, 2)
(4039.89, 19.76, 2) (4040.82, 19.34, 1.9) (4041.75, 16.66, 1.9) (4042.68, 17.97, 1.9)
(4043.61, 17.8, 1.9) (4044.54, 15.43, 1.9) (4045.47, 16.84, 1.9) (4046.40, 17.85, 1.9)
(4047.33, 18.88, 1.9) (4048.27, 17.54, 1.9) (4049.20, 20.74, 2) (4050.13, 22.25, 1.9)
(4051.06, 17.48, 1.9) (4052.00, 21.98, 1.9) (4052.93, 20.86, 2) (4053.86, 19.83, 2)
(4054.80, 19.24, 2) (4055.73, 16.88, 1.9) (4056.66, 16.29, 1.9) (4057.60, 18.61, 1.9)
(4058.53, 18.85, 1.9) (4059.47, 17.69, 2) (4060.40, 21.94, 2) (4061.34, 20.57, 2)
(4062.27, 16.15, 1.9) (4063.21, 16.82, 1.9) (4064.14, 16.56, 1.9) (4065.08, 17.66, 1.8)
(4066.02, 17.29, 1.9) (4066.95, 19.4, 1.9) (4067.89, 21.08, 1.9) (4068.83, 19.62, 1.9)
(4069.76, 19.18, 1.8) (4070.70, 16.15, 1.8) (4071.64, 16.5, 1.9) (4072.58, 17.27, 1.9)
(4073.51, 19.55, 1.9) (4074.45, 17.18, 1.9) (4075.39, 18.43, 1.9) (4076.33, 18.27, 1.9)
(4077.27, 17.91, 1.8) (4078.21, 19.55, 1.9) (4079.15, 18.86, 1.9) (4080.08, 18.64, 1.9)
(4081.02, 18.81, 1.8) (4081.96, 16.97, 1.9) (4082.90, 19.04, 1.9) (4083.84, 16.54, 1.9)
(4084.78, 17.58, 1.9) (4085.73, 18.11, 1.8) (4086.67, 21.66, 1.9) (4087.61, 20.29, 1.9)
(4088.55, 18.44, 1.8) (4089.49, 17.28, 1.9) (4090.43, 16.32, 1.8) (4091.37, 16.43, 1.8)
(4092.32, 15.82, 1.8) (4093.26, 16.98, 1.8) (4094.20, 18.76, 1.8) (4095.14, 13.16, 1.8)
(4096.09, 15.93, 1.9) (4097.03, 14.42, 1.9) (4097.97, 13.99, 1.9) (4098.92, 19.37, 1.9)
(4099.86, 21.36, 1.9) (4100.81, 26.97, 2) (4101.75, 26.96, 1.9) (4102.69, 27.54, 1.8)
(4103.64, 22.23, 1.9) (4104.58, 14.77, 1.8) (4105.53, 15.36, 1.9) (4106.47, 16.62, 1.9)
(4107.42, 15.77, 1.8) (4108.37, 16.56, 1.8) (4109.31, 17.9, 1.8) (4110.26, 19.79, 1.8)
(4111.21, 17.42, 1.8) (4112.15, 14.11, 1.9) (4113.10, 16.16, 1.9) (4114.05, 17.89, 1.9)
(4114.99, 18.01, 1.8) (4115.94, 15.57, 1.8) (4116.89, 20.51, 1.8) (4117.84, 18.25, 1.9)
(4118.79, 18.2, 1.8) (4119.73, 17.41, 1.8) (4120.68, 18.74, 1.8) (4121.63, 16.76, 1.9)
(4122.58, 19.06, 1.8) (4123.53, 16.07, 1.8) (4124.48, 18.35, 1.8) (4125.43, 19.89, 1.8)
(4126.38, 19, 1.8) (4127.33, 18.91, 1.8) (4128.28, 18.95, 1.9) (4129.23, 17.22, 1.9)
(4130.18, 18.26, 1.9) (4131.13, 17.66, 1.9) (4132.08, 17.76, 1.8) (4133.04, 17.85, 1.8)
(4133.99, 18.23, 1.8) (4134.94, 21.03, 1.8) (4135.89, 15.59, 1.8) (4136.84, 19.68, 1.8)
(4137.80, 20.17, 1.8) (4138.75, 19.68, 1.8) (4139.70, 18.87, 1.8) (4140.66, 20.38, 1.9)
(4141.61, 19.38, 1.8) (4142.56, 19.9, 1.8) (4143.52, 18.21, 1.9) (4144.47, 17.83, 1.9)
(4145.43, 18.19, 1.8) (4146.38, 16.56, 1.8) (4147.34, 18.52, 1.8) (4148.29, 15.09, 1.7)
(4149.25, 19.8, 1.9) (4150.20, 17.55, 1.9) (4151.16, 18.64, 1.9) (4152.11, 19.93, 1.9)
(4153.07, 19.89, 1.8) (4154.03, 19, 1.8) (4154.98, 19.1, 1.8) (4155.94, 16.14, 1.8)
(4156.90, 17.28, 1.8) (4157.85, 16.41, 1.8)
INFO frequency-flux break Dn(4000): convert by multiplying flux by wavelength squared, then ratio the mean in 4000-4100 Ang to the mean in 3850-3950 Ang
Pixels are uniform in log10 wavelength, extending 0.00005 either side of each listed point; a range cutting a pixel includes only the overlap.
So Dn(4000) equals 1.3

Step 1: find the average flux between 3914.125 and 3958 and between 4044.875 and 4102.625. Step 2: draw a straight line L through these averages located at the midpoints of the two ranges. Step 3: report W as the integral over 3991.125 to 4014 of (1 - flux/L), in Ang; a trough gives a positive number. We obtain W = -2.1 Ang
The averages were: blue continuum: 15.2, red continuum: 18.5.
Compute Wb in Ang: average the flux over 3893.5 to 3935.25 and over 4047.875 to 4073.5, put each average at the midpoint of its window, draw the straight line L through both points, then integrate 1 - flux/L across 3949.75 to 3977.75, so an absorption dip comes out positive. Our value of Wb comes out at 3.15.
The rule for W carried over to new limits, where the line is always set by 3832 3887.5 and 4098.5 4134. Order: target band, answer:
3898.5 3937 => 1.5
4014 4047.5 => -2.3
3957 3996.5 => 2.3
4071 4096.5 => 0.6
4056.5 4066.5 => -0.1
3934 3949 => 1.6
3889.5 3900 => 0.3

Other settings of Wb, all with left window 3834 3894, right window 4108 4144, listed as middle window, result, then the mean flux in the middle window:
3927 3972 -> 5.7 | 14.3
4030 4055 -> -1.8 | 18.6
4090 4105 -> -0.7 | 18.8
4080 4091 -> -0.3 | 18.3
